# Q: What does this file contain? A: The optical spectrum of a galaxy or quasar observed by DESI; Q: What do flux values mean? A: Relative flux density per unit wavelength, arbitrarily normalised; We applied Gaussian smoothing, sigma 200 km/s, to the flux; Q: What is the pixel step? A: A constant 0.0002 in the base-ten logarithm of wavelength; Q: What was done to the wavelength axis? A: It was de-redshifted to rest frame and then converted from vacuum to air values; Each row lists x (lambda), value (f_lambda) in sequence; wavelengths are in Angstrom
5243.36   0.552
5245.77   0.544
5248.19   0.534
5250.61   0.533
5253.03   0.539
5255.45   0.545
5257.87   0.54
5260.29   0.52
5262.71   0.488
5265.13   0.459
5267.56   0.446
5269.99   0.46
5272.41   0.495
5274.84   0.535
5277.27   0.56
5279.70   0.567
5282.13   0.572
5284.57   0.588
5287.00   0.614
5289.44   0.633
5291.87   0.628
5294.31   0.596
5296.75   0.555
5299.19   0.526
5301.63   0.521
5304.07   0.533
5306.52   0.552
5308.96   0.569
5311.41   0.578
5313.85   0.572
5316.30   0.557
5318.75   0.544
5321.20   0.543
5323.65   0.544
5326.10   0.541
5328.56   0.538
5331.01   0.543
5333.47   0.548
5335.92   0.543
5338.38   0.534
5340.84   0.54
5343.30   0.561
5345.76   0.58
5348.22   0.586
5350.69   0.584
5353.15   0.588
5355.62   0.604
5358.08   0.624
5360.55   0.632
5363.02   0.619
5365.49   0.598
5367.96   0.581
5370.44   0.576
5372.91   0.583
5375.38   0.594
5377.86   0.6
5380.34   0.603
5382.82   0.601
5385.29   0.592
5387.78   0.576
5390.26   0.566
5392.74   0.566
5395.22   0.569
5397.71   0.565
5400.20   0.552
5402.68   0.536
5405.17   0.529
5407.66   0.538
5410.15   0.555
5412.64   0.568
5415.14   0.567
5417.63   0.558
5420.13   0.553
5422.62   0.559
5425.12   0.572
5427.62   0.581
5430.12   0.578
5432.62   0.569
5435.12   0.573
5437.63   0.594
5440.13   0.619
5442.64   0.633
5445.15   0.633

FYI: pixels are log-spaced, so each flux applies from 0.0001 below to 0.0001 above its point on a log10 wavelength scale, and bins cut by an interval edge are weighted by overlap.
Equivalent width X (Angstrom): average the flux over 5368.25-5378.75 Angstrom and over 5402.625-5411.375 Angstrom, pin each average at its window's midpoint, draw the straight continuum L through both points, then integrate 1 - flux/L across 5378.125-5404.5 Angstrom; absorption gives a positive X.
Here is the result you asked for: -0.49 Angstrom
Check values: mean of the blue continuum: 0.587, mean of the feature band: 0.573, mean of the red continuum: 0.54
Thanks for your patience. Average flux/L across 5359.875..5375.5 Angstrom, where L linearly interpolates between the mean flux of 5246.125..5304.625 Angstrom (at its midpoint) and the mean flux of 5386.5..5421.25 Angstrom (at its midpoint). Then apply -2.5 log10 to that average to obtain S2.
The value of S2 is -0.08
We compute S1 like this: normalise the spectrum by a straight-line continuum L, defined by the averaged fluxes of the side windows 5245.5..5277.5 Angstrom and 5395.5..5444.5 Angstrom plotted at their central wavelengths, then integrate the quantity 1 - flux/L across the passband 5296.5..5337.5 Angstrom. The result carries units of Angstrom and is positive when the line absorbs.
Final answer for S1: -1.2 Angstrom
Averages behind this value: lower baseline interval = 0.512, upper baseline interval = 0.569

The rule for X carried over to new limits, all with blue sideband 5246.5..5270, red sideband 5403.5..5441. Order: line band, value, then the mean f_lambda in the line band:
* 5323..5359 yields -1.7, 0.564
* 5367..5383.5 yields -1.2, 0.591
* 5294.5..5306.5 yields -0.4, 0.541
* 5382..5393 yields -0.5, 0.581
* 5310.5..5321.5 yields -0.6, 0.56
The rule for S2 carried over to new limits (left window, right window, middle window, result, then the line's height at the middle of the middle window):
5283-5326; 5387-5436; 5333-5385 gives -0.04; 0.564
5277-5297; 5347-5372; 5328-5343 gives 0.10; 0.597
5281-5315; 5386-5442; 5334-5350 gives 0.03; 0.571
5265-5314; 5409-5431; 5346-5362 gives -0.08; 0.559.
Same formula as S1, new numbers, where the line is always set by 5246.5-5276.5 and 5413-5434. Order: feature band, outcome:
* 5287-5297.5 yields -1.7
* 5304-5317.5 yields -0.9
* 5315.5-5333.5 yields -0.4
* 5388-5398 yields -0.2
